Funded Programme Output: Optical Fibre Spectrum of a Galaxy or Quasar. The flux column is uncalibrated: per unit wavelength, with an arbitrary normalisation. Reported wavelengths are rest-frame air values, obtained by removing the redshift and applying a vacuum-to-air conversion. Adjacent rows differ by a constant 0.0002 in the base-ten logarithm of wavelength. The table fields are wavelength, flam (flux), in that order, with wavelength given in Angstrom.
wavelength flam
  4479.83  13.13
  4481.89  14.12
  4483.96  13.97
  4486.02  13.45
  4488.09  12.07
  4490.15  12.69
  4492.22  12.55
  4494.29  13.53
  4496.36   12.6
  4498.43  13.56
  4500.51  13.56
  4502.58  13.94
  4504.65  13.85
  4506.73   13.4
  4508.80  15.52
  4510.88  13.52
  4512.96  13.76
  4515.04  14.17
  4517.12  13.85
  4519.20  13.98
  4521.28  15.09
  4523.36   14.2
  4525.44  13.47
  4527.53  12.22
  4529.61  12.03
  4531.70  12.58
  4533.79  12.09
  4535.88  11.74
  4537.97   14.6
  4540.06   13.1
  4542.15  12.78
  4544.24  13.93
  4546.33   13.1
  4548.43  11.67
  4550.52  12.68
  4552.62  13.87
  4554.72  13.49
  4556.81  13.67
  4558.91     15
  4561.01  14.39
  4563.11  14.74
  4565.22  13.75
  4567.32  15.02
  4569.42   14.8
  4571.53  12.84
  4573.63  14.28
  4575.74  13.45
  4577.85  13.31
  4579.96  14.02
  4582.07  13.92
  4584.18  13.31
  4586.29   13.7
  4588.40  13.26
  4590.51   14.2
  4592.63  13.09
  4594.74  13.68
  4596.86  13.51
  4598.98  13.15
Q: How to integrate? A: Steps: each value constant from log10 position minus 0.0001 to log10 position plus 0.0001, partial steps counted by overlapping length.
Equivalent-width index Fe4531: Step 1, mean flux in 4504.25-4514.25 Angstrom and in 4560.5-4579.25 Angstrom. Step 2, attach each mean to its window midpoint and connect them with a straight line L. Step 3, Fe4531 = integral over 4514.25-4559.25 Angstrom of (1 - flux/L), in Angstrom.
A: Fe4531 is 2.34 Angstrom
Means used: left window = 14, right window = 14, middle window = 13.3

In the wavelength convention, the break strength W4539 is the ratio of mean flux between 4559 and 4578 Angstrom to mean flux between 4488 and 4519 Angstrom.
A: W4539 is 1.04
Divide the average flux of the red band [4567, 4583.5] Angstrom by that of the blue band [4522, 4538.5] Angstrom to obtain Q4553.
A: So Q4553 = 1.08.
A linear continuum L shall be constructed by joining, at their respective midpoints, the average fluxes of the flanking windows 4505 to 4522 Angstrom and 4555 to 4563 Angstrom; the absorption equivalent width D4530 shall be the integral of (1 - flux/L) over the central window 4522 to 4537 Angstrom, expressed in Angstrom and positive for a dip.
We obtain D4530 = 1.6 Angstrom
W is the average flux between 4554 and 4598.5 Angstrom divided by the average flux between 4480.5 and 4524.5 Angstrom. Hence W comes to 1.0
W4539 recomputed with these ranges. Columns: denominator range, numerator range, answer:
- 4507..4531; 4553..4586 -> 1.02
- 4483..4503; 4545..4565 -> 1.04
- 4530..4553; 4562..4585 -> 1.08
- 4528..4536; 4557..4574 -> 1.18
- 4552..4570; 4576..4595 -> 0.95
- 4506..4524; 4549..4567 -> 0.98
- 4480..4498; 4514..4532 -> 1.03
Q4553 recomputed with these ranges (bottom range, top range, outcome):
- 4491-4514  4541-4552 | 0.95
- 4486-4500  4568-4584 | 1.07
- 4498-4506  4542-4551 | 0.94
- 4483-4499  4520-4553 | 1.00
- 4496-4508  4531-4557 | 0.96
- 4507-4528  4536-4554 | 0.94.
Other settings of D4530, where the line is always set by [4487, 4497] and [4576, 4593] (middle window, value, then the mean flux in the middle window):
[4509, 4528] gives -1.42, 13.9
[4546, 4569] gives -0.80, 13.8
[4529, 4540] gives 0.37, 12.7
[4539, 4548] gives 0.06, 13.1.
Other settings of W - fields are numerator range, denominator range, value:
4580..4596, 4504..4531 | 0.99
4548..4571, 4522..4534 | 1.08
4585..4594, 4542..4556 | 1.04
